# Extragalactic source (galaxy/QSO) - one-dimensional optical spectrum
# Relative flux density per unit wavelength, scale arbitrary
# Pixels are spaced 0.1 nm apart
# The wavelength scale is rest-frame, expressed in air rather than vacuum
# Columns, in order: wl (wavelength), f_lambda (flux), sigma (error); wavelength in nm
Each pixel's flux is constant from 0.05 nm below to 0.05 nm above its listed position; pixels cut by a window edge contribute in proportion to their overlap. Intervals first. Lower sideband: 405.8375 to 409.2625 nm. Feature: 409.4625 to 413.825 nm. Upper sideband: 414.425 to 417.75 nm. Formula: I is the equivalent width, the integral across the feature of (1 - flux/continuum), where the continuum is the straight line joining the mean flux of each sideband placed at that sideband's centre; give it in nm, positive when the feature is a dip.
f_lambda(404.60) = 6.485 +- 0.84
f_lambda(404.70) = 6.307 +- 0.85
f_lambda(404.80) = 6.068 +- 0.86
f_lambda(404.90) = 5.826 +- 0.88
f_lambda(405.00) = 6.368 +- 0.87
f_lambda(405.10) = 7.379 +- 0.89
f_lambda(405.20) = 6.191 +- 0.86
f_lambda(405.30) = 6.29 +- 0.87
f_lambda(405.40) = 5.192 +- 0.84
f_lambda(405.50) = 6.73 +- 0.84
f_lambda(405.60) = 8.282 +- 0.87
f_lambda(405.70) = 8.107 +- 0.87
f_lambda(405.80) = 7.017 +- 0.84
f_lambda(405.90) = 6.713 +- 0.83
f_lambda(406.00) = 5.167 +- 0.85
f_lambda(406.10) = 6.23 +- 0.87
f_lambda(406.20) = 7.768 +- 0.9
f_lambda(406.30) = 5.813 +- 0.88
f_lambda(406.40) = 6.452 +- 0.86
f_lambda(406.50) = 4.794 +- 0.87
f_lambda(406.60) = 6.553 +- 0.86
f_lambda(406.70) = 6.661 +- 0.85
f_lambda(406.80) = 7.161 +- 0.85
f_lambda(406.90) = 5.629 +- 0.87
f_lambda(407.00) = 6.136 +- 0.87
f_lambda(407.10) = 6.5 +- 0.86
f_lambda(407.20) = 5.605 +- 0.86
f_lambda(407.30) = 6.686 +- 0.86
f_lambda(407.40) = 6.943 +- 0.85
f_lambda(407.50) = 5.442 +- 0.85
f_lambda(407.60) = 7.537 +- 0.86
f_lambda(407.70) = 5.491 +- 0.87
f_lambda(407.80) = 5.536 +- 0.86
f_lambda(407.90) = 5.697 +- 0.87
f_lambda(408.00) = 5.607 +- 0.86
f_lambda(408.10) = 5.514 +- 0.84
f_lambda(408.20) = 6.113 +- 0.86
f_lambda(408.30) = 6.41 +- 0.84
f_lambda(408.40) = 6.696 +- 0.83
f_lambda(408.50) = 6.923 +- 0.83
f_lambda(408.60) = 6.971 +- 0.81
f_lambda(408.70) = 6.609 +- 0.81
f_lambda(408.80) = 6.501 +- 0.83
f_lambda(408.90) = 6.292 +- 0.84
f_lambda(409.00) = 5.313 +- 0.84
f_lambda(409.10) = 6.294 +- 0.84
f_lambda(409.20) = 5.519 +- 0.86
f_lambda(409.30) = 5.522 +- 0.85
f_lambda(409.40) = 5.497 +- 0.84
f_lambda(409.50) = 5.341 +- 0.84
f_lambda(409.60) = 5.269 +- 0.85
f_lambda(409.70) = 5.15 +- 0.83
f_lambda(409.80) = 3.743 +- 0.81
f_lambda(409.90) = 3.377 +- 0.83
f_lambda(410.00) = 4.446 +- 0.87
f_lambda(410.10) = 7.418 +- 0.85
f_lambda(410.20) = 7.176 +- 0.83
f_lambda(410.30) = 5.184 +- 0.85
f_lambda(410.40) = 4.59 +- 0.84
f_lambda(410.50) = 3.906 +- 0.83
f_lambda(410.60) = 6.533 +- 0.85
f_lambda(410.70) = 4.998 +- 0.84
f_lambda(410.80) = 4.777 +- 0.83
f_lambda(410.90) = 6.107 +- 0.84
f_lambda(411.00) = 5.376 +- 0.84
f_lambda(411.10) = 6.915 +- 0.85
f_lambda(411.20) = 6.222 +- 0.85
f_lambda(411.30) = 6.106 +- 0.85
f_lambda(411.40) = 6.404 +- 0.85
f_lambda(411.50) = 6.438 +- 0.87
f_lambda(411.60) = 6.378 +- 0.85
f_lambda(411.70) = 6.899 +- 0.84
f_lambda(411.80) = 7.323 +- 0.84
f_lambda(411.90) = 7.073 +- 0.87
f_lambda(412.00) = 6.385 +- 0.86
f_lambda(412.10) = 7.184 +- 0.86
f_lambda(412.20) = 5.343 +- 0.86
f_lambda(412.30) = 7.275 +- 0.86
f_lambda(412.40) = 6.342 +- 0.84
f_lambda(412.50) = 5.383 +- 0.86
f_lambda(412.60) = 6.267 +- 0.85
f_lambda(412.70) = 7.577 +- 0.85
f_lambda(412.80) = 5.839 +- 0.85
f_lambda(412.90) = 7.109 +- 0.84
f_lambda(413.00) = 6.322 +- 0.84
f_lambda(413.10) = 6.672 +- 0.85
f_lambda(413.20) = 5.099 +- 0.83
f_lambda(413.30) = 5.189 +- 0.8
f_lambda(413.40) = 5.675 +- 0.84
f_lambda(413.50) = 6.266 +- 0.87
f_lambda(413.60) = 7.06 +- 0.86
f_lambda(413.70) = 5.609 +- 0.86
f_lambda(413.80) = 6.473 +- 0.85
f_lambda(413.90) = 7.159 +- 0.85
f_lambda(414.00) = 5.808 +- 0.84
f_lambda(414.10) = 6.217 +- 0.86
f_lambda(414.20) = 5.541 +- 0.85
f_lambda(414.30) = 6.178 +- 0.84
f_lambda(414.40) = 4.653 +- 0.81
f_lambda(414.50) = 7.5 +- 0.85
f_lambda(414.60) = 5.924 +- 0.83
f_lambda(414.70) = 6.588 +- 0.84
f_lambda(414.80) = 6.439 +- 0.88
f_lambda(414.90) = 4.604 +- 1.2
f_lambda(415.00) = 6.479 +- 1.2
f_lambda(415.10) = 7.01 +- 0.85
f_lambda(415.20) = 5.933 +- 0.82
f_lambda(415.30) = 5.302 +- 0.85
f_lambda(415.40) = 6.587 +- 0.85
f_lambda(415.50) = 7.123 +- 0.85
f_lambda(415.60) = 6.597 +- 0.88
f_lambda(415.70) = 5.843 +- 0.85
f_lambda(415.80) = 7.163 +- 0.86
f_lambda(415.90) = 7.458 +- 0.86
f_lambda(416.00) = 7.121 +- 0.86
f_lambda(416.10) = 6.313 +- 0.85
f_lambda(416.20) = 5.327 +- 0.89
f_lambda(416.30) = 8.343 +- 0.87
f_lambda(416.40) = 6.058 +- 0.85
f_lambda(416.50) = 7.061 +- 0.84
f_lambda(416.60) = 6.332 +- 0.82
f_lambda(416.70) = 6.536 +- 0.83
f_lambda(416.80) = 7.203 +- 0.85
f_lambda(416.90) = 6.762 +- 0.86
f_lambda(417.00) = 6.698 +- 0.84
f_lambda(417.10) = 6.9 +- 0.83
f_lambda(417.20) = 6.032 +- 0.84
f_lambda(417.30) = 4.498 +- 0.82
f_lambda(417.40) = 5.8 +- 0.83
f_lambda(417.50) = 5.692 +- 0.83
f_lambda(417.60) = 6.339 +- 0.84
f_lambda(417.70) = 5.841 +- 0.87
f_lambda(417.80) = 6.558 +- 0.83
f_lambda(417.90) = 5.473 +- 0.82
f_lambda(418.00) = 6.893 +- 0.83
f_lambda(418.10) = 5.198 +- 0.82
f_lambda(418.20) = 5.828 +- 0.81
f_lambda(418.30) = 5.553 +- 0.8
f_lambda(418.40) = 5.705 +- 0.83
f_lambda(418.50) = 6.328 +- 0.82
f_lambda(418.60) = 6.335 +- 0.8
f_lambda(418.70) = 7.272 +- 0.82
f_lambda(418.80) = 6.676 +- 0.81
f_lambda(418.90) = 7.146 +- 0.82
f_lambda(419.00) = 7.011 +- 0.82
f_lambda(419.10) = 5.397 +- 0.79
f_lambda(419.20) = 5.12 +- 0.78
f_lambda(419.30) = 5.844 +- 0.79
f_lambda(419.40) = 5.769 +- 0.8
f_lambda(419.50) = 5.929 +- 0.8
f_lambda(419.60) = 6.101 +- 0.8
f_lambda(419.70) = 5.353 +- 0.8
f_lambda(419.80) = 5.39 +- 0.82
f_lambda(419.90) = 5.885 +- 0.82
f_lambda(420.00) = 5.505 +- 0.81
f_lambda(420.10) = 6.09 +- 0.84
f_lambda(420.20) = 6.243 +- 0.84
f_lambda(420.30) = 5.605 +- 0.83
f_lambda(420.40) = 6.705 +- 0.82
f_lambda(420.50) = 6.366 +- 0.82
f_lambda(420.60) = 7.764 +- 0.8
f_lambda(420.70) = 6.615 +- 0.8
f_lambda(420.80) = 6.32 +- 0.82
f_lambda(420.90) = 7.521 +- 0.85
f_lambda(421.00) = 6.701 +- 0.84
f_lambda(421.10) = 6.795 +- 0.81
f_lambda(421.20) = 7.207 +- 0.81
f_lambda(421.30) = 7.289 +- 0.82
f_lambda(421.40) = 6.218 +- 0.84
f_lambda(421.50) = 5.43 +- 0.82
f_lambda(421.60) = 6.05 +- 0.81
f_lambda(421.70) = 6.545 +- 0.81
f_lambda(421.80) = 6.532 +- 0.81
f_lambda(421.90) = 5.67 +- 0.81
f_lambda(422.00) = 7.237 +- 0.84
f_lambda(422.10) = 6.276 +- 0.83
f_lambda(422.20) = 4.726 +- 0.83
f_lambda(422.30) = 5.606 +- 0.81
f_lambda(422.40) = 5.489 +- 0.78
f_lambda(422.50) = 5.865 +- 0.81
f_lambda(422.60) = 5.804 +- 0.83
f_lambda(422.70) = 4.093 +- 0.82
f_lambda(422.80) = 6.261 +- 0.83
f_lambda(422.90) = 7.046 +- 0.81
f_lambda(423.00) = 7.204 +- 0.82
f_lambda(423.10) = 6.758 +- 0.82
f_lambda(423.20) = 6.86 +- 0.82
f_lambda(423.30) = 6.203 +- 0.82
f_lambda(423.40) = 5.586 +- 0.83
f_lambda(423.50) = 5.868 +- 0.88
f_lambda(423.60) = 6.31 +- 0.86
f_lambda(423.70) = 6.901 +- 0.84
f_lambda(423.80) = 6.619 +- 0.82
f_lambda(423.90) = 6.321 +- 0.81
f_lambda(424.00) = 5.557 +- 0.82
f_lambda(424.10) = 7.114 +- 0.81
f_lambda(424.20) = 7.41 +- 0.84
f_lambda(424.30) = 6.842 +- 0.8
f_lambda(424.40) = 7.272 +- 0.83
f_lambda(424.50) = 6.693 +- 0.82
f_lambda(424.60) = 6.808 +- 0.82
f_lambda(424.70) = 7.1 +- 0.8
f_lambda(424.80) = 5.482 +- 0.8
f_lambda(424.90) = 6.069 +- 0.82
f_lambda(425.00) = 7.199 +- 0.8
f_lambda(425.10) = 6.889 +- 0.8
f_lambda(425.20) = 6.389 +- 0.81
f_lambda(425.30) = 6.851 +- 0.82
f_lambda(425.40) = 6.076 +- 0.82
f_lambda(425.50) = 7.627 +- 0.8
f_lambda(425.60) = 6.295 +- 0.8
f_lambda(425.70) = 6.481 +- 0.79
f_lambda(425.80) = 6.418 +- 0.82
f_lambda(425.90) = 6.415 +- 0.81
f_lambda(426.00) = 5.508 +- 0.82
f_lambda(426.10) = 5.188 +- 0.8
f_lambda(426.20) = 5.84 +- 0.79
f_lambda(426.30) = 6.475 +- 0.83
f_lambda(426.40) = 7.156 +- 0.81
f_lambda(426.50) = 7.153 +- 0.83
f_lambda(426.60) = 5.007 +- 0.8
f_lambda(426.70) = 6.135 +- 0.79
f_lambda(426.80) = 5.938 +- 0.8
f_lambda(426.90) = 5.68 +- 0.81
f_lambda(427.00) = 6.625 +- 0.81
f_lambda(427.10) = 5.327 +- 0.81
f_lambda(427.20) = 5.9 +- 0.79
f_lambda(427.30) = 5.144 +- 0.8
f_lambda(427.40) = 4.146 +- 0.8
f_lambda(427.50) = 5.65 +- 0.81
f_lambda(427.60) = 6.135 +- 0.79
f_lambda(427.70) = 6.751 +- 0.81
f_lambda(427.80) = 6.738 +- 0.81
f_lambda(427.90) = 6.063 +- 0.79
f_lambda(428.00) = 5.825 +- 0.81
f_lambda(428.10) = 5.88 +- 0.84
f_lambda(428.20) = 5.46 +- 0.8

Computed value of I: 0.238 nm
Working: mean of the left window 6.21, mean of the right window 6.39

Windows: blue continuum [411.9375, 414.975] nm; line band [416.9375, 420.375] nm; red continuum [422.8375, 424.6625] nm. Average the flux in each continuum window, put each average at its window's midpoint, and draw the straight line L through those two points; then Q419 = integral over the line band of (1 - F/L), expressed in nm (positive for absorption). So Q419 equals 0.22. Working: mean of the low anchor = 6.2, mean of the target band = 6.01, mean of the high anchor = 6.63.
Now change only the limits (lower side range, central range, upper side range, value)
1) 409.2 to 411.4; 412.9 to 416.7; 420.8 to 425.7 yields -0.35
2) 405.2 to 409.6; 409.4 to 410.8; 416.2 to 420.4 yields 0.24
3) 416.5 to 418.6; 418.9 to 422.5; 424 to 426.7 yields 0.05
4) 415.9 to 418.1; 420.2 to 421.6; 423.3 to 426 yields -0.04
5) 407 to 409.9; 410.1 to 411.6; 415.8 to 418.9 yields 0.05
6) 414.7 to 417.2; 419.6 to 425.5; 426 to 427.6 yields -0.26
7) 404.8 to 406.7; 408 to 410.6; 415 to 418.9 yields 0.31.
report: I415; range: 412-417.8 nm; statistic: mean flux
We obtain 6.31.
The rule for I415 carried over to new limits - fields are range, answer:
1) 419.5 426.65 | 6.34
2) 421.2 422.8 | 5.97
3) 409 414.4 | 5.94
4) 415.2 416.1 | 6.59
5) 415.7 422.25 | 6.3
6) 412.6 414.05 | 6.28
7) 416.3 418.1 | 6.3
